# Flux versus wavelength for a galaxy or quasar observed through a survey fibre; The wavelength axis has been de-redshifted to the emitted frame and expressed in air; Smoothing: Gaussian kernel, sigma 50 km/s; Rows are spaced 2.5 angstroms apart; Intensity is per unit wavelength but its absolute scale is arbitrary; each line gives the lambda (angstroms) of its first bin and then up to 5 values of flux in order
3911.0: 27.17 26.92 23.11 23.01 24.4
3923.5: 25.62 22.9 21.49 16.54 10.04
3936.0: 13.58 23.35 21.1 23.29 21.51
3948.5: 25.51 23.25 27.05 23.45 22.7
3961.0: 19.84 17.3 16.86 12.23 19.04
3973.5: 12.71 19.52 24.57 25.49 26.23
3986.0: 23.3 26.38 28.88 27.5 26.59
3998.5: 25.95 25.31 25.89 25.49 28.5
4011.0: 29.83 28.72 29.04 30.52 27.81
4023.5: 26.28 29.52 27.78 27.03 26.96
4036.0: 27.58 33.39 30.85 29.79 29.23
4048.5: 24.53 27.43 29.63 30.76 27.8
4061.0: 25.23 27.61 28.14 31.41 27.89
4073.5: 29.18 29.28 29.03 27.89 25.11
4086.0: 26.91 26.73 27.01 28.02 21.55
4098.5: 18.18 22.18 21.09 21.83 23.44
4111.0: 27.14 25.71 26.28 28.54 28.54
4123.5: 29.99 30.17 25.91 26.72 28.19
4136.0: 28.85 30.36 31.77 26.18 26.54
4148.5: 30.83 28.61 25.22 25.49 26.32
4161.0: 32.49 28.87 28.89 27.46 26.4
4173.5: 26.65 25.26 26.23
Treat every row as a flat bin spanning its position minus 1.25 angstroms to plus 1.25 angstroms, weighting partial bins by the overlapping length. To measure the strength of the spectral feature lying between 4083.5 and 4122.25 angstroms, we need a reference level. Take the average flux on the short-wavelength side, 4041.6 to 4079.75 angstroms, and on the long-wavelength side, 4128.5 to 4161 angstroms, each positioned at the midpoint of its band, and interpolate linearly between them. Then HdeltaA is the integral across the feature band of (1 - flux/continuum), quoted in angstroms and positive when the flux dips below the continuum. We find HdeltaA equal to 4.63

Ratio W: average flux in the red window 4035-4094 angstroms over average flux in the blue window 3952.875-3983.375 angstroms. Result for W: 1.4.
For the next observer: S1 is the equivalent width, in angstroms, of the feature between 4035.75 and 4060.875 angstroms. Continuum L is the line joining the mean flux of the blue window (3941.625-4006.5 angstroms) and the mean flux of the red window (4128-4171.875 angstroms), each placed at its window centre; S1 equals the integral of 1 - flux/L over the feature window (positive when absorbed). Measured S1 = -3.92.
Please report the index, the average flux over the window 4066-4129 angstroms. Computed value 26.4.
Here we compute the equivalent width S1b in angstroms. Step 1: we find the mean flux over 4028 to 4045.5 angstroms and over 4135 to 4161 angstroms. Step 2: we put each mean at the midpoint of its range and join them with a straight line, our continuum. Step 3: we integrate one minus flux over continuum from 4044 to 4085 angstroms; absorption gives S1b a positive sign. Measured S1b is 1.05 angstroms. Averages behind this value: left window 29.1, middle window 28.2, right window 28.2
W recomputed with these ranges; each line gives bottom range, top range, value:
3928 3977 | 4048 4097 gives 1.42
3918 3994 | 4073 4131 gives 1.21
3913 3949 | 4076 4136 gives 1.22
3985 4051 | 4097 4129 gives 0.91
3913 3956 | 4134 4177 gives 1.28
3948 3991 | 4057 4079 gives 1.31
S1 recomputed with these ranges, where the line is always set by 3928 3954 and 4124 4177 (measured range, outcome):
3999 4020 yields -4.54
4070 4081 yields -1.51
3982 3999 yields -3.23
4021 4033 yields -2.10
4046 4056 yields -1.43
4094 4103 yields 1.66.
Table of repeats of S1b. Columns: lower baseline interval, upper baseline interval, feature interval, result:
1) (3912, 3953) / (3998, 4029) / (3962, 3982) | 5.1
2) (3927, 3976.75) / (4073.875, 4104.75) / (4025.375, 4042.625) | -4.5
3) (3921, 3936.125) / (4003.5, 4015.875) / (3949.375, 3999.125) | 3.6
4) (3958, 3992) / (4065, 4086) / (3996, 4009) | -1.8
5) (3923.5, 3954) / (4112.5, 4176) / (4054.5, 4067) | -1.4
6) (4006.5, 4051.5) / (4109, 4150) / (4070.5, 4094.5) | 0.5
